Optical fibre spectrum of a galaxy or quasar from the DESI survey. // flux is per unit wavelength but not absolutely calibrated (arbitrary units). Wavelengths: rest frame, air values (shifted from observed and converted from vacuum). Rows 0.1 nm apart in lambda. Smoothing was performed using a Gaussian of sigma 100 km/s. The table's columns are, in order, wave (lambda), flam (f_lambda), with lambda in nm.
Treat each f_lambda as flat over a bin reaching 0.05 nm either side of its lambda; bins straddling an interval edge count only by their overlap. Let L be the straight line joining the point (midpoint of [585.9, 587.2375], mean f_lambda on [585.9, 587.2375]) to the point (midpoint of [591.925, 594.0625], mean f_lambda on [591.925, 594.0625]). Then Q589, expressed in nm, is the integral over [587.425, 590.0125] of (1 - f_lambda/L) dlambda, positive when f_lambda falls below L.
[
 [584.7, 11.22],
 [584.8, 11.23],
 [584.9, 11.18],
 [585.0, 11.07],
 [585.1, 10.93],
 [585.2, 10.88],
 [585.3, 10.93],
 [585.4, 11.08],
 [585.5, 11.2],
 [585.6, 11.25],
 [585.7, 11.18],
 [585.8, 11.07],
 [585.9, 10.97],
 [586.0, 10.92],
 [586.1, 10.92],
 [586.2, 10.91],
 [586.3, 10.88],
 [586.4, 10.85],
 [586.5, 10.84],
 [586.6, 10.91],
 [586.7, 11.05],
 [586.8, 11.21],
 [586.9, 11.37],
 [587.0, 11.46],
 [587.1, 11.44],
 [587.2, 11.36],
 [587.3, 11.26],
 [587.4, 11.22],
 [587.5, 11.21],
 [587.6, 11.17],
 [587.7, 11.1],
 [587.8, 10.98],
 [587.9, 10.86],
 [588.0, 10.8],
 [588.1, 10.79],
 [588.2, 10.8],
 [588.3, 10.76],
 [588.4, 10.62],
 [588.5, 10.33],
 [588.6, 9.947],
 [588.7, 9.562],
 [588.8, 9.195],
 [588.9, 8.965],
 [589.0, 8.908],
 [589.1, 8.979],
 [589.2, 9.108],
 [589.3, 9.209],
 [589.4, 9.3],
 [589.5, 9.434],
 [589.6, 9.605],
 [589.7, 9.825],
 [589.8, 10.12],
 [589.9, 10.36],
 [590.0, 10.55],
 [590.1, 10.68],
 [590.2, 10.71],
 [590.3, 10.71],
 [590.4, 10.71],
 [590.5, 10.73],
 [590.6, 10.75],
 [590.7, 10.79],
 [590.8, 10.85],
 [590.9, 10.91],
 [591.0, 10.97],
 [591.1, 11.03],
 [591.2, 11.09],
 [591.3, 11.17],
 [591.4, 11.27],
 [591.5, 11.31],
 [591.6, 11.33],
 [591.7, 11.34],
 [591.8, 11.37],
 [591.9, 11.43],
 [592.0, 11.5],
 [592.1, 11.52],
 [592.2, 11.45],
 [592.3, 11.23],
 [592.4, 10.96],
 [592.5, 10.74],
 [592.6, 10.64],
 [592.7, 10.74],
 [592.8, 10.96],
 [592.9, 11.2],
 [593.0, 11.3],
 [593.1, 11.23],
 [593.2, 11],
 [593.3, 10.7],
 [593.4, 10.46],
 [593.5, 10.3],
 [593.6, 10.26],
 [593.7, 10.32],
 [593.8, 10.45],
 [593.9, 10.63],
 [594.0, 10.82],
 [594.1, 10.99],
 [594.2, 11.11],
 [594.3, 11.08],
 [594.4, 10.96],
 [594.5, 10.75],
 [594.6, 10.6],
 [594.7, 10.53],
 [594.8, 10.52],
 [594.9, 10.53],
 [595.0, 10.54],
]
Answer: 0.21 nm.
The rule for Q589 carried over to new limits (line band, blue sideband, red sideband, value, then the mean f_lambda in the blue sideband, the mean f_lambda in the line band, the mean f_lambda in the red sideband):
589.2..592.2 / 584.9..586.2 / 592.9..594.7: 0.047 nm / 11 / 10.7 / 10.8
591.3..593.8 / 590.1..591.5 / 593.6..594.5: -0.043 nm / 10.9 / 11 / 10.8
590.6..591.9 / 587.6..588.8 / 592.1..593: -0.026 nm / 10.6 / 11.1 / 11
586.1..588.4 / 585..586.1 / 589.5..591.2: -0.037 nm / 11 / 11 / 10.6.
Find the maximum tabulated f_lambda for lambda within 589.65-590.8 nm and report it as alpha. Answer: 10.85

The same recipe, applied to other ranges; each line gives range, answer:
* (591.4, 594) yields 11.52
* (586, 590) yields 11.46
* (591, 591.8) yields 11.37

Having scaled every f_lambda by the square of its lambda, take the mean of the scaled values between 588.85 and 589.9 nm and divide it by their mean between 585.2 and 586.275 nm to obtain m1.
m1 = 0.9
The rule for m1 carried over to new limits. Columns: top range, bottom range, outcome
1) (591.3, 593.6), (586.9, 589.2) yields 1.07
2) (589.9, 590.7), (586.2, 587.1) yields 0.98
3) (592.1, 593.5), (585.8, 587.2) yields 1.01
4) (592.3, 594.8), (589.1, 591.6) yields 1.04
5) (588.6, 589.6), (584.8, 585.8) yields 0.84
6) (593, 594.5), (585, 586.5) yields 1.01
